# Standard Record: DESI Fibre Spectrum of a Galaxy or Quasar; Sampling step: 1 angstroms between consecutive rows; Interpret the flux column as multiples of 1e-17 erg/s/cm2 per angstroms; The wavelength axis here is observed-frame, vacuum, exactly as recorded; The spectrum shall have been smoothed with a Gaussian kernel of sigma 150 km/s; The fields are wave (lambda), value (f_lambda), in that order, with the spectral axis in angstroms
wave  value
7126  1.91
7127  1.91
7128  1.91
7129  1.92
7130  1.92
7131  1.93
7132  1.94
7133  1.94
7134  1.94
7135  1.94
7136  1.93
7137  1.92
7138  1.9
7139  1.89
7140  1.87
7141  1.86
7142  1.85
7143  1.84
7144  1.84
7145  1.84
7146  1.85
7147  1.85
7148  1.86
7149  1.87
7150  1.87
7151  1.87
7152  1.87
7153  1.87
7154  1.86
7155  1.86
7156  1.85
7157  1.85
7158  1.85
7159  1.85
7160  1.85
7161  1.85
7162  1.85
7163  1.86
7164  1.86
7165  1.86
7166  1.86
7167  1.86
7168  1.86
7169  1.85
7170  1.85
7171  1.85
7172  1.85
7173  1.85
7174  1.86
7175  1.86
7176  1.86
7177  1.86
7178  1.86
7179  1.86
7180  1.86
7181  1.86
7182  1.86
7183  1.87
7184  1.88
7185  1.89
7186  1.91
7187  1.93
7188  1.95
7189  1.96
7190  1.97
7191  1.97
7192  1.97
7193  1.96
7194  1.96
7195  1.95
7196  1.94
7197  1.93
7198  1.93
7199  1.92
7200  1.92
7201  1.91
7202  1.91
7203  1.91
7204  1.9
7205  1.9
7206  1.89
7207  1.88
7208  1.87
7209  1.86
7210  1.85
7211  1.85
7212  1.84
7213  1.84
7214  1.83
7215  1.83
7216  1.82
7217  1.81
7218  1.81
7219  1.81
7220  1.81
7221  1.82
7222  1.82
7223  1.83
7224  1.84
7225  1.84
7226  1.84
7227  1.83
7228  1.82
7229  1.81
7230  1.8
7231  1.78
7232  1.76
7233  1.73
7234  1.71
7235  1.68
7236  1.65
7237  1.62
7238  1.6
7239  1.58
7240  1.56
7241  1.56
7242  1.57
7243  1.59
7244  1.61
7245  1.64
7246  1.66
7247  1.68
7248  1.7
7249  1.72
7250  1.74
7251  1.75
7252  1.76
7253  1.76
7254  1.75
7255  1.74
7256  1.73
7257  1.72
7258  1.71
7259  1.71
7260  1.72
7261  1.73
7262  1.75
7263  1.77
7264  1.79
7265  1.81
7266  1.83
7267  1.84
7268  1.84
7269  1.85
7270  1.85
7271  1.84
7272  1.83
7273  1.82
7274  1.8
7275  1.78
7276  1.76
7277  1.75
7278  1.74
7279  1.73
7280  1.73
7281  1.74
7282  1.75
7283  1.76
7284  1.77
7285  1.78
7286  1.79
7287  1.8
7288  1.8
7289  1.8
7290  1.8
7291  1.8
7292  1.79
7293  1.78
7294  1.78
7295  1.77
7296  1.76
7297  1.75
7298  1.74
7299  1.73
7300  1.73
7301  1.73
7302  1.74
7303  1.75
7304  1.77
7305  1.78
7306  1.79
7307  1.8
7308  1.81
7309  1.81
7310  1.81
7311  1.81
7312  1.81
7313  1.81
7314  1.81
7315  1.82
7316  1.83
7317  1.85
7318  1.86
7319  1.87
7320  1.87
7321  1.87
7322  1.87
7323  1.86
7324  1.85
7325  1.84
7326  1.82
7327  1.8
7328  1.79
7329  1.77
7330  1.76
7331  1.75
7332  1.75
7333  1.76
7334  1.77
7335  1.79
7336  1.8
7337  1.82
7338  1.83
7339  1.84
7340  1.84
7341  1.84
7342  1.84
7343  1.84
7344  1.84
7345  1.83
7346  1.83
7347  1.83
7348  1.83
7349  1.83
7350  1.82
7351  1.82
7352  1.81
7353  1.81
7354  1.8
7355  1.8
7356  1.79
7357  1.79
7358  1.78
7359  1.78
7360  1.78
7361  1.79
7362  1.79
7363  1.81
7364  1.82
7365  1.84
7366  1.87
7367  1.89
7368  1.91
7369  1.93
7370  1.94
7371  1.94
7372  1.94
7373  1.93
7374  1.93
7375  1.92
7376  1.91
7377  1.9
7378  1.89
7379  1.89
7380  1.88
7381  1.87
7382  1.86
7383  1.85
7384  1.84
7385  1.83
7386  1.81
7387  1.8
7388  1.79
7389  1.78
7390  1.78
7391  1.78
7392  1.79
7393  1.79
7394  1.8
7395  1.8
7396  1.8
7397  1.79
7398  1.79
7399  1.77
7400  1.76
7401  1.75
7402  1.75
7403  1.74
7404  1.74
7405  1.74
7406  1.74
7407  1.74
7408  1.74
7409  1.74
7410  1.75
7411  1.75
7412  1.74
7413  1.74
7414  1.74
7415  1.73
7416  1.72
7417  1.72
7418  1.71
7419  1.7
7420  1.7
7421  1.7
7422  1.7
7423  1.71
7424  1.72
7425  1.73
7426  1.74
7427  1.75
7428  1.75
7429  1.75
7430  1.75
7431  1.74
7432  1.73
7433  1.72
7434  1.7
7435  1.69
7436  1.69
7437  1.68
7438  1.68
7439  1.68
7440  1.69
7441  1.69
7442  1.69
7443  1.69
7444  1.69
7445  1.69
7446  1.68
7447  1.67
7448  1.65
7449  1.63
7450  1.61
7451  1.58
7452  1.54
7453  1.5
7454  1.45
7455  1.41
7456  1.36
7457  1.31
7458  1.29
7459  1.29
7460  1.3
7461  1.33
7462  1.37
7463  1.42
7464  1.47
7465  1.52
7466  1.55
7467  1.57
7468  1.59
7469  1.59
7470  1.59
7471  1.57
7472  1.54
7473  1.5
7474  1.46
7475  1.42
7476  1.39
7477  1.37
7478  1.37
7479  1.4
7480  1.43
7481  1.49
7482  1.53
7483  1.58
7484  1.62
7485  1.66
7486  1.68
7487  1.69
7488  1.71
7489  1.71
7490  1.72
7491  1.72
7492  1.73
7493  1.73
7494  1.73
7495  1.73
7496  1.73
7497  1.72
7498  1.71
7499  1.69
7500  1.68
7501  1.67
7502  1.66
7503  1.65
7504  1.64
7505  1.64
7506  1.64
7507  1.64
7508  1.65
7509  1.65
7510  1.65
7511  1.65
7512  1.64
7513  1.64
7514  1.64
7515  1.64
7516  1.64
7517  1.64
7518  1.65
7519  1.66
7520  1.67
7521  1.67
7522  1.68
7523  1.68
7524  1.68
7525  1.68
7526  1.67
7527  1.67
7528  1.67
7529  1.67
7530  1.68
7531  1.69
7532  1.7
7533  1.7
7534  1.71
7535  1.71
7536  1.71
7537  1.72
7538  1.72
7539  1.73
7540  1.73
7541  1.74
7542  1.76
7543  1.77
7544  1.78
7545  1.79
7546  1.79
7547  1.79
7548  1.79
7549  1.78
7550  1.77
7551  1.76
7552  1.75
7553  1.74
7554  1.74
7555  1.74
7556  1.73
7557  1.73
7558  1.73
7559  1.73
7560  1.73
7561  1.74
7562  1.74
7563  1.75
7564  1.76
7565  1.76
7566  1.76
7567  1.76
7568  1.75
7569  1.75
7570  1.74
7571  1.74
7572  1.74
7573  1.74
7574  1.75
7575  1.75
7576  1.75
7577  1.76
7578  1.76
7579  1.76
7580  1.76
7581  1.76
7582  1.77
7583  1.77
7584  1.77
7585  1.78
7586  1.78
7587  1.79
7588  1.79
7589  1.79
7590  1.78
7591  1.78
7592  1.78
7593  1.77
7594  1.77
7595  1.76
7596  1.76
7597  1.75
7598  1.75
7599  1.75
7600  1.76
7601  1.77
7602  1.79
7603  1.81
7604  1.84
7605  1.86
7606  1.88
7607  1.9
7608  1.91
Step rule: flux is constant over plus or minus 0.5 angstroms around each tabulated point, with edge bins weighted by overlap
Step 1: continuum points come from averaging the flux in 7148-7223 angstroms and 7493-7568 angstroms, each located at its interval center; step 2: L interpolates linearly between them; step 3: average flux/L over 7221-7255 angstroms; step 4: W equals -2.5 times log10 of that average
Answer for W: 0.08 mag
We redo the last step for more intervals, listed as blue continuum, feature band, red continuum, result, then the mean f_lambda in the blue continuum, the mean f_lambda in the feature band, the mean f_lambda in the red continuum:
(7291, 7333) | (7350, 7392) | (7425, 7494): -0.08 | 1.8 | 1.84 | 1.58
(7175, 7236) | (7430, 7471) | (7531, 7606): 0.14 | 1.86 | 1.57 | 1.76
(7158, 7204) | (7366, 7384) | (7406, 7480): -0.13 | 1.89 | 1.9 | 1.61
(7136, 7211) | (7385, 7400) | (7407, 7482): -0.09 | 1.88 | 1.79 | 1.6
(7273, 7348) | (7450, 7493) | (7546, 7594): 0.17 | 1.8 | 1.51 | 1.76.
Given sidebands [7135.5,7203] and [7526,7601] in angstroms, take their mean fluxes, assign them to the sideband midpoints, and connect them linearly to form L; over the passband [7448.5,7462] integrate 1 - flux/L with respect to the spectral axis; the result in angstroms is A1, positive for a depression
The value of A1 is 2.70 angstroms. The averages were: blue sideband 1.88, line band 1.43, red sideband 1.75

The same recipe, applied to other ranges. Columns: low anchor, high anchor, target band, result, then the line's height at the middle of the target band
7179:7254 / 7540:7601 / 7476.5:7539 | 4.1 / 1.77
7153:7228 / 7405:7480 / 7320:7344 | -1.3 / 1.72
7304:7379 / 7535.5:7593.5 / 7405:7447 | 2.0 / 1.8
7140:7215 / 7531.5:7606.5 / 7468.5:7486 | 2.8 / 1.79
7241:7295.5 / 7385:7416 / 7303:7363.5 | -1.8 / 1.76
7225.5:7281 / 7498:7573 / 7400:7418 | -0.2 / 1.72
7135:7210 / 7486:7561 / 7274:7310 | 1.0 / 1.82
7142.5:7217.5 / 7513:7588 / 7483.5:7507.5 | 0.9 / 1.75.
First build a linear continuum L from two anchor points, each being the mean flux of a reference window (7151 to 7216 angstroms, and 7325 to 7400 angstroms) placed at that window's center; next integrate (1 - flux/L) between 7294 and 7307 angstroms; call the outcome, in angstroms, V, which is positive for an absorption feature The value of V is 0.6 angstroms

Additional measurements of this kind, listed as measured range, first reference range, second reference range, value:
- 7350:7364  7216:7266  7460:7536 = -1.0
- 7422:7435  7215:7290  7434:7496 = -1.1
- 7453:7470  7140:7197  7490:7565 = 3.0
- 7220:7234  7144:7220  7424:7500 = 0.2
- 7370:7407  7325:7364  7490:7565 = -0.9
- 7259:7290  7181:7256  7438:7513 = -0.4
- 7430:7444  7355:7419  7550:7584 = 0.7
